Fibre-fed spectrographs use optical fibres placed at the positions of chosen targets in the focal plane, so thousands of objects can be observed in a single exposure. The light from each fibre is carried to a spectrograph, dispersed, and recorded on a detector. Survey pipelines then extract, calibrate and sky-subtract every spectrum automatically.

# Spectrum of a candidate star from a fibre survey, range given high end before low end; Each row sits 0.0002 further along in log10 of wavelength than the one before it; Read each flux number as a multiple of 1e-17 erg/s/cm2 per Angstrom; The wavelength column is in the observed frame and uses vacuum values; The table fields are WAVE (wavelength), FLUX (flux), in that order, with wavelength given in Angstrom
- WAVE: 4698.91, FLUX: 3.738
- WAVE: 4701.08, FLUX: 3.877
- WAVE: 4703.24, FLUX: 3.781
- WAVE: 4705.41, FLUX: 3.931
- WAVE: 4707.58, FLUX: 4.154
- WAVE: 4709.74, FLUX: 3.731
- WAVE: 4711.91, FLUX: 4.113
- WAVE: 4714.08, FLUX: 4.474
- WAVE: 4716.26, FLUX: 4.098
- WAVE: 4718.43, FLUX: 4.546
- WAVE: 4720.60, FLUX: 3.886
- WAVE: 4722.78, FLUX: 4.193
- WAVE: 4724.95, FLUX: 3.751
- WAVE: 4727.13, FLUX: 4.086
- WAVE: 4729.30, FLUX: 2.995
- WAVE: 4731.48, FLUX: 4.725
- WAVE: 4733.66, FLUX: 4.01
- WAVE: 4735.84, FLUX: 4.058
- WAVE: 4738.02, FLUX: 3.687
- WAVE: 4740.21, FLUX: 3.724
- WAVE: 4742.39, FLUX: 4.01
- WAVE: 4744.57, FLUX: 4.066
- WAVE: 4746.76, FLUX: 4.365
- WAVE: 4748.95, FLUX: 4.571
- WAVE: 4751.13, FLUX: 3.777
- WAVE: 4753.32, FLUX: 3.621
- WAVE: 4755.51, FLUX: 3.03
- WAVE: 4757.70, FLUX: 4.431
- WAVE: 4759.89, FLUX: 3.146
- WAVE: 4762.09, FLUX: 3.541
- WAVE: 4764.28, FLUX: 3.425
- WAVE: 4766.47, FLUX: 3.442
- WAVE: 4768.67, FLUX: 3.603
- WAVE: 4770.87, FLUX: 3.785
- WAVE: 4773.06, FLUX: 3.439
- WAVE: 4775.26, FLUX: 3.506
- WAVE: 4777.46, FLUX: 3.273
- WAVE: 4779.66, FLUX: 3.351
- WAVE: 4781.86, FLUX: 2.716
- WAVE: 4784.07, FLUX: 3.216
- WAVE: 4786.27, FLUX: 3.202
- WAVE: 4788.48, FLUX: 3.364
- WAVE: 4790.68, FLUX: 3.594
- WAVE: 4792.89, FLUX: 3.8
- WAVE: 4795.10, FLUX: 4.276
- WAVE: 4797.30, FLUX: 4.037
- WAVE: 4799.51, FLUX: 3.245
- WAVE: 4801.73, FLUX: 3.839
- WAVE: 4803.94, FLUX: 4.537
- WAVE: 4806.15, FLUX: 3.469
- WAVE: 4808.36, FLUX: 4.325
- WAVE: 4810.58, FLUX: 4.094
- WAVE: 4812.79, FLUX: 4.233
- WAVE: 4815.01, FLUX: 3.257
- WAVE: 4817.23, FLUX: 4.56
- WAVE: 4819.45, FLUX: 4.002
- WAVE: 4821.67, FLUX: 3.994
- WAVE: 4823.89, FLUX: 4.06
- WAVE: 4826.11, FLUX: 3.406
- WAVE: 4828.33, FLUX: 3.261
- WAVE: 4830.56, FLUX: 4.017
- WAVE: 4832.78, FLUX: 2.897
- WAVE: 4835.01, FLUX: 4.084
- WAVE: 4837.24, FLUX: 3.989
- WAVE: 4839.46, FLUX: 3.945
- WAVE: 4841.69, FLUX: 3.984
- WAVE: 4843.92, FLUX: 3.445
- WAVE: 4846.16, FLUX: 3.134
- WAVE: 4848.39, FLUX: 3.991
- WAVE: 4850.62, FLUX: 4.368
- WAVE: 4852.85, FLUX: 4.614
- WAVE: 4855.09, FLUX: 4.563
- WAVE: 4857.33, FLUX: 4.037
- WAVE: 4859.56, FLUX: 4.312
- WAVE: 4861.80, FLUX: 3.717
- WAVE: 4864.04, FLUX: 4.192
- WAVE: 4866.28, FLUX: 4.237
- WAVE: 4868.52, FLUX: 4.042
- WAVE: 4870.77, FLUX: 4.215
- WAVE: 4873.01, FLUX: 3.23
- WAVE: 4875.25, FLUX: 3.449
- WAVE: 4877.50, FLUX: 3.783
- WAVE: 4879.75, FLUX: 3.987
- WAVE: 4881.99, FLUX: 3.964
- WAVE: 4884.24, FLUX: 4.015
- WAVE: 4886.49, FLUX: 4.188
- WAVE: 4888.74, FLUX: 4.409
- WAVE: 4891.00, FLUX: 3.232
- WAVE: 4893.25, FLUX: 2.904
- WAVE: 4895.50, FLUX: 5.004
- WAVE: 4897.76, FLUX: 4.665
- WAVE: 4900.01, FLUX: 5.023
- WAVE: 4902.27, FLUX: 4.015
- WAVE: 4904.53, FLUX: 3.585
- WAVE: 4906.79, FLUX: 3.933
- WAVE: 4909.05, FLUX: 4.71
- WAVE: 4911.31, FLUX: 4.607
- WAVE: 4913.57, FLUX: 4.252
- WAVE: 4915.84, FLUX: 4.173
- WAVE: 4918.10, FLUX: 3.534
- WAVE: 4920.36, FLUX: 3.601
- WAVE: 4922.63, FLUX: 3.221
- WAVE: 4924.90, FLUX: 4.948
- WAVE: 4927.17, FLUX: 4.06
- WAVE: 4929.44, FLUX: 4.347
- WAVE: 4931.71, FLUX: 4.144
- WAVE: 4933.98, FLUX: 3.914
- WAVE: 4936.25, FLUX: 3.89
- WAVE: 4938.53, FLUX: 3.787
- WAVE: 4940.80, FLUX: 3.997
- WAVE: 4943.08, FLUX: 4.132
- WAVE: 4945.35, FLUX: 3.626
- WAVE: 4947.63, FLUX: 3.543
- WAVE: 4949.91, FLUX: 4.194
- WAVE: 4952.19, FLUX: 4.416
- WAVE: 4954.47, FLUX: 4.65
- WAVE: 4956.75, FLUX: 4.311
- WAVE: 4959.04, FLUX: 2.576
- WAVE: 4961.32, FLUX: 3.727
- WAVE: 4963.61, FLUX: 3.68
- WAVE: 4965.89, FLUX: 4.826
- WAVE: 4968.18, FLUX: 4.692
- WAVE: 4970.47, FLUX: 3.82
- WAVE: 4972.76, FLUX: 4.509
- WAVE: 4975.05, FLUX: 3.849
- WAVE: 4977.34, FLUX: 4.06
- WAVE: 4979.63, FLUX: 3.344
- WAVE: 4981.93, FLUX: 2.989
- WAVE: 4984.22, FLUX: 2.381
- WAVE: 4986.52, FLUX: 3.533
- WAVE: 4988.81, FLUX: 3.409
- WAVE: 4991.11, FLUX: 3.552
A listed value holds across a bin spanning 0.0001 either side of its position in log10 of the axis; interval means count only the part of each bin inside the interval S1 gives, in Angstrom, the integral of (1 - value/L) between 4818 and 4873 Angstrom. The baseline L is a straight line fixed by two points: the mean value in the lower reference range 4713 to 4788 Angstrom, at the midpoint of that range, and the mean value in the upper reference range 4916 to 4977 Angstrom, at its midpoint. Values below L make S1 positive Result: -0.8 Angstrom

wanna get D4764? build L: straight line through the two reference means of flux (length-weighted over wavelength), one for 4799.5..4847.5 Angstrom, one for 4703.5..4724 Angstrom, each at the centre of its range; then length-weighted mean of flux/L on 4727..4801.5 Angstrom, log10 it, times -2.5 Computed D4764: 0.09 mag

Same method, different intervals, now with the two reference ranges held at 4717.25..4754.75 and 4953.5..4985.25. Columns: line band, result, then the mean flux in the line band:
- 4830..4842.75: 0.03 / 3.81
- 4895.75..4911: -0.13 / 4.38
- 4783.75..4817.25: 0.04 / 3.81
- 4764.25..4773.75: 0.12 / 3.56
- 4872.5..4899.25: -0.02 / 3.93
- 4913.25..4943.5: -0.04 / 3.99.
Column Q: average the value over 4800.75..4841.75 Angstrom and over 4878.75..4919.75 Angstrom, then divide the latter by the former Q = 1.06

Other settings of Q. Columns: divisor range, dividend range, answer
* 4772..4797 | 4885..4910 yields 1.20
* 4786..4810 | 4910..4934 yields 1.07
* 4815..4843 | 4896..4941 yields 1.08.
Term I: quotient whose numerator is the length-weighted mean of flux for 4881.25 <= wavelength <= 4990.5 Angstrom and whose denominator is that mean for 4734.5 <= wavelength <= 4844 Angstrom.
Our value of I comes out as 1.1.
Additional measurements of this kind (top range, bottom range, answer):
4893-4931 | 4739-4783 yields 1.15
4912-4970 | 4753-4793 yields 1.17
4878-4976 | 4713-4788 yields 1.08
